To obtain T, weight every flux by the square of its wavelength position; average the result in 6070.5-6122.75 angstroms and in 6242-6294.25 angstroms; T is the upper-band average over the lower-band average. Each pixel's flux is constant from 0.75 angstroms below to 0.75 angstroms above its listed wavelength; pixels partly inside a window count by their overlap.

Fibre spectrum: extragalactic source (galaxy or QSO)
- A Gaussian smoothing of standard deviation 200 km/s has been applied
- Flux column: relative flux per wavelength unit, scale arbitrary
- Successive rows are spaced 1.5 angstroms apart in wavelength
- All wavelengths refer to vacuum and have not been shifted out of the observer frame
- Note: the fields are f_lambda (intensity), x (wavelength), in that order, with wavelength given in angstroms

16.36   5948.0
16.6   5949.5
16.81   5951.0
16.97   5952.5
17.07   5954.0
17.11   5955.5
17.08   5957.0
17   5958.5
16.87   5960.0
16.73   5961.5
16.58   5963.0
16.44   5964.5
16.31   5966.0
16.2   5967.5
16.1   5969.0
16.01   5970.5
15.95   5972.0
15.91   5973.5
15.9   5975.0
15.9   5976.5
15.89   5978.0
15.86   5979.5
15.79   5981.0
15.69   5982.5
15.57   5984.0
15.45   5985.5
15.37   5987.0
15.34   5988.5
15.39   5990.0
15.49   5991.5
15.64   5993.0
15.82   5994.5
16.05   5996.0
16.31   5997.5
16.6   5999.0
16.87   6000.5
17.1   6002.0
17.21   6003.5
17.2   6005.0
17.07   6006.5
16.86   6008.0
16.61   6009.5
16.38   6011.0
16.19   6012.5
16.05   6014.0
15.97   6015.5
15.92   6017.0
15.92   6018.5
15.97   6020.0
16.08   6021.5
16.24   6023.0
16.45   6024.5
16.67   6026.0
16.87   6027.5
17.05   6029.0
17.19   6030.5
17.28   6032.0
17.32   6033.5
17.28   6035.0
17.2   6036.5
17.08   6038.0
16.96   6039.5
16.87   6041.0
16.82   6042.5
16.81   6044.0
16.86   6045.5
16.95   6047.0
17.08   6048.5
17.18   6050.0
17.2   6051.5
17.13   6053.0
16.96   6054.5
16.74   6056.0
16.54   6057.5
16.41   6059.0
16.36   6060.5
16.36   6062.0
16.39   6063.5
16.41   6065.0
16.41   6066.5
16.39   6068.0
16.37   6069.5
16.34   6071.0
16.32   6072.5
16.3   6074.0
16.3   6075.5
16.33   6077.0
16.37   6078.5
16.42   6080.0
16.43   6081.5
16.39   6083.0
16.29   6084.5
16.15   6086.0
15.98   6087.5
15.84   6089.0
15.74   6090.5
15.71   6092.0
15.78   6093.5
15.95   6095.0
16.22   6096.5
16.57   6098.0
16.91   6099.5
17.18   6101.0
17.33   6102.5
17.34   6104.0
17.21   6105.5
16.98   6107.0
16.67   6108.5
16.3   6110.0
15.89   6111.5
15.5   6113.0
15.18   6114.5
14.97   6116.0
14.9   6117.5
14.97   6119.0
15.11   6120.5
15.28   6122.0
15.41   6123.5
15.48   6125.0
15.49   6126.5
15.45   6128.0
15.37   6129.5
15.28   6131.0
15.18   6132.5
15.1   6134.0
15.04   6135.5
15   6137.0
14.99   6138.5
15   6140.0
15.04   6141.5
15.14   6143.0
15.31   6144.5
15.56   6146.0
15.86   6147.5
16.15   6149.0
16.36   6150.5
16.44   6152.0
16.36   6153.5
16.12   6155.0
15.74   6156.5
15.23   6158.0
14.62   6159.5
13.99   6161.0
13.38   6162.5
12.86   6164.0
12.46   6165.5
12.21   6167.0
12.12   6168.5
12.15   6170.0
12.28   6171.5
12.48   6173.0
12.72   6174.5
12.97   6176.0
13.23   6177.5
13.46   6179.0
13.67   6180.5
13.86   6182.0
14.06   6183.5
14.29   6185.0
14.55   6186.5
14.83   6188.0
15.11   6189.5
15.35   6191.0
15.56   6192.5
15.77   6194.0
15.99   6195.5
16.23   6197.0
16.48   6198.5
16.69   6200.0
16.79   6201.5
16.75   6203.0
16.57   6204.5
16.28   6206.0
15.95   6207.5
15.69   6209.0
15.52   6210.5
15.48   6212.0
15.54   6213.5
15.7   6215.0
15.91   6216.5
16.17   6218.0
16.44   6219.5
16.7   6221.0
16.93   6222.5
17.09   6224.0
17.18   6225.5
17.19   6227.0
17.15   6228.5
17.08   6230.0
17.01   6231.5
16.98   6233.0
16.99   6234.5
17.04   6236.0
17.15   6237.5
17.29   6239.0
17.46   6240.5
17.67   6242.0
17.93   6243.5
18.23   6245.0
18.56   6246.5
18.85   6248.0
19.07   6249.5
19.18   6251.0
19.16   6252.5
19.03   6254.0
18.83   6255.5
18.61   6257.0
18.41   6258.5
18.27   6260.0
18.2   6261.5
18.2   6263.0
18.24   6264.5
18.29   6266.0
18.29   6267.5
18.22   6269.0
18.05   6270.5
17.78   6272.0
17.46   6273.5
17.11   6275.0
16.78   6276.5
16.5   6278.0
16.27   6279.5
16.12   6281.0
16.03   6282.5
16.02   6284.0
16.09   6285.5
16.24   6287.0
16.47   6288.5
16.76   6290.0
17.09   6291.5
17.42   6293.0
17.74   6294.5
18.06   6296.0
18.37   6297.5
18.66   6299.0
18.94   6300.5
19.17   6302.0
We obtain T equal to 1.2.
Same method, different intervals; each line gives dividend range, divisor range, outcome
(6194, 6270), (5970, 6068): 1.13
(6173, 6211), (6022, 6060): 0.94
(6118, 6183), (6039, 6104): 0.90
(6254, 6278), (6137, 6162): 1.21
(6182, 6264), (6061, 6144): 1.10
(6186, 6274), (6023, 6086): 1.09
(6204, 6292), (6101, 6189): 1.20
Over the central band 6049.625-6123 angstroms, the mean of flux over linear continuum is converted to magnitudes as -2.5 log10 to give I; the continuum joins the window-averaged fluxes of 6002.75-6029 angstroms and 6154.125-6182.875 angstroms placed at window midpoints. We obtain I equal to -0.08 mag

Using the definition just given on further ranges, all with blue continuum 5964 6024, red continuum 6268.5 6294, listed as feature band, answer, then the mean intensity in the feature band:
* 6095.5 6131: 0.03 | 16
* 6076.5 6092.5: 0.01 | 16.2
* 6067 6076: 0.00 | 16.3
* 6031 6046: -0.05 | 17.1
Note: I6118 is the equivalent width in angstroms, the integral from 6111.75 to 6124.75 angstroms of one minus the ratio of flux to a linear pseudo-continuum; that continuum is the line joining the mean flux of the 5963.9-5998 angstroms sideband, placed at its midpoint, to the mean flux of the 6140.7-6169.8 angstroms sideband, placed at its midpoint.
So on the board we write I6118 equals -0.2 angstroms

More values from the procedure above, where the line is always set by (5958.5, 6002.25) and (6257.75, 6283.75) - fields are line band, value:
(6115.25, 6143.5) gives 2.7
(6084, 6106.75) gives 0.3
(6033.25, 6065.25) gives -0.9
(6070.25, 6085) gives 0.2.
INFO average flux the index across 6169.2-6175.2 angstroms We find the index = 12.4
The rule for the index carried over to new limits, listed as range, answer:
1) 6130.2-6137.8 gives 15.1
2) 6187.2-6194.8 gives 15.3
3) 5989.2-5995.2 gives 15.6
